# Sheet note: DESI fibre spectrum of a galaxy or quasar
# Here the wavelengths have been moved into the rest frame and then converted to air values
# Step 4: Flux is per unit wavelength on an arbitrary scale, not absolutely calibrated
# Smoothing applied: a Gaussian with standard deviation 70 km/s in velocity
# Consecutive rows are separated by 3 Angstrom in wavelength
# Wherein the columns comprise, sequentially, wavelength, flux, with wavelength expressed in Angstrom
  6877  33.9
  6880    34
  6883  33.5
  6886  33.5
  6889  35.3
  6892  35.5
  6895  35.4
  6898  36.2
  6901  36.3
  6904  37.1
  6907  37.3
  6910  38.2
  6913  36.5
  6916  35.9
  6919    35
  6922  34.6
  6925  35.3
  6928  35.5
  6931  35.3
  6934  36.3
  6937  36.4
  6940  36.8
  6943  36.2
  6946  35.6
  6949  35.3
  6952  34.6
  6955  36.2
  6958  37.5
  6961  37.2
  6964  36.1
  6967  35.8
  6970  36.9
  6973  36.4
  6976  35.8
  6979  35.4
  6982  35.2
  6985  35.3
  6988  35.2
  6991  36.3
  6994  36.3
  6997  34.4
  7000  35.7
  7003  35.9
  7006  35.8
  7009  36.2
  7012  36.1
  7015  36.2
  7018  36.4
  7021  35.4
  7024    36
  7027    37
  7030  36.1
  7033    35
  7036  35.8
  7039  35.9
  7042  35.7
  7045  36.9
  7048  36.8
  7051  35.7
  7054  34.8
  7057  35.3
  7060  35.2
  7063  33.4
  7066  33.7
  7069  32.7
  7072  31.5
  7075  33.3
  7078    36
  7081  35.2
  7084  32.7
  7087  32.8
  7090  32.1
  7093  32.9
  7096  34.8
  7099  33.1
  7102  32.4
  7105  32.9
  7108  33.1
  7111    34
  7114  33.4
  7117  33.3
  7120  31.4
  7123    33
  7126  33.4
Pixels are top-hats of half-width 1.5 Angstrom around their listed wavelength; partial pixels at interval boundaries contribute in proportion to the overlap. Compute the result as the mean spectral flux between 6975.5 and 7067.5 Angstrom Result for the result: 35.6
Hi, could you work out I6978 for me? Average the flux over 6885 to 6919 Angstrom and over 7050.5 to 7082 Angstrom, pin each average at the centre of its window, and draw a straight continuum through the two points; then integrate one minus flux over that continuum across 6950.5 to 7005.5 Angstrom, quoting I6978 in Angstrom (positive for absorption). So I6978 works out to -1.1 Angstrom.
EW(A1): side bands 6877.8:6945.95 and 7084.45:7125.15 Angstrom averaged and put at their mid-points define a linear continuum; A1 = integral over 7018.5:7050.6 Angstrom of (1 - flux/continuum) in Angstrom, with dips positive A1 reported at -1.9 Angstrom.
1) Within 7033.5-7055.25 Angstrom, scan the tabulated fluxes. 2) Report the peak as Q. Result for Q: 36.9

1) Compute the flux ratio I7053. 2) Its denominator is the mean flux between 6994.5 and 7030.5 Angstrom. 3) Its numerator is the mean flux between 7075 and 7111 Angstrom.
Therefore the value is 0.93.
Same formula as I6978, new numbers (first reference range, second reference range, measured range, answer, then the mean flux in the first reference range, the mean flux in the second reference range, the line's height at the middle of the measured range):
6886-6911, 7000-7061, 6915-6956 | 0.55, 36.2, 35.9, 36.1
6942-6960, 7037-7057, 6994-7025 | 0.08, 35.9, 35.9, 35.9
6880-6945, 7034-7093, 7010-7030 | -0.77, 35.8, 34.5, 34.8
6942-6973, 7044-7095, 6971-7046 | -1.32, 36.2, 34.2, 35.2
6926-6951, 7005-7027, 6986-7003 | 0.20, 35.9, 36.1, 36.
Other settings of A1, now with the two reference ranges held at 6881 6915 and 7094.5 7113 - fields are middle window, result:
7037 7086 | -1.11 Angstrom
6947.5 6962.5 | -0.42 Angstrom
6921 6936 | 0.01 Angstrom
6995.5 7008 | -0.31 Angstrom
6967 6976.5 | -0.37 Angstrom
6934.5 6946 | -0.32 Angstrom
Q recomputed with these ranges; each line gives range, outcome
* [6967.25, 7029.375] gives 37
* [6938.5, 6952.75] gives 36.8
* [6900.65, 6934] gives 38.2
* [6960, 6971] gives 37.2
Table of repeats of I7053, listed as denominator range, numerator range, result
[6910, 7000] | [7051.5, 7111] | 0.94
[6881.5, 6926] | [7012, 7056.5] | 1.01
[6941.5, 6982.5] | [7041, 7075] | 0.96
